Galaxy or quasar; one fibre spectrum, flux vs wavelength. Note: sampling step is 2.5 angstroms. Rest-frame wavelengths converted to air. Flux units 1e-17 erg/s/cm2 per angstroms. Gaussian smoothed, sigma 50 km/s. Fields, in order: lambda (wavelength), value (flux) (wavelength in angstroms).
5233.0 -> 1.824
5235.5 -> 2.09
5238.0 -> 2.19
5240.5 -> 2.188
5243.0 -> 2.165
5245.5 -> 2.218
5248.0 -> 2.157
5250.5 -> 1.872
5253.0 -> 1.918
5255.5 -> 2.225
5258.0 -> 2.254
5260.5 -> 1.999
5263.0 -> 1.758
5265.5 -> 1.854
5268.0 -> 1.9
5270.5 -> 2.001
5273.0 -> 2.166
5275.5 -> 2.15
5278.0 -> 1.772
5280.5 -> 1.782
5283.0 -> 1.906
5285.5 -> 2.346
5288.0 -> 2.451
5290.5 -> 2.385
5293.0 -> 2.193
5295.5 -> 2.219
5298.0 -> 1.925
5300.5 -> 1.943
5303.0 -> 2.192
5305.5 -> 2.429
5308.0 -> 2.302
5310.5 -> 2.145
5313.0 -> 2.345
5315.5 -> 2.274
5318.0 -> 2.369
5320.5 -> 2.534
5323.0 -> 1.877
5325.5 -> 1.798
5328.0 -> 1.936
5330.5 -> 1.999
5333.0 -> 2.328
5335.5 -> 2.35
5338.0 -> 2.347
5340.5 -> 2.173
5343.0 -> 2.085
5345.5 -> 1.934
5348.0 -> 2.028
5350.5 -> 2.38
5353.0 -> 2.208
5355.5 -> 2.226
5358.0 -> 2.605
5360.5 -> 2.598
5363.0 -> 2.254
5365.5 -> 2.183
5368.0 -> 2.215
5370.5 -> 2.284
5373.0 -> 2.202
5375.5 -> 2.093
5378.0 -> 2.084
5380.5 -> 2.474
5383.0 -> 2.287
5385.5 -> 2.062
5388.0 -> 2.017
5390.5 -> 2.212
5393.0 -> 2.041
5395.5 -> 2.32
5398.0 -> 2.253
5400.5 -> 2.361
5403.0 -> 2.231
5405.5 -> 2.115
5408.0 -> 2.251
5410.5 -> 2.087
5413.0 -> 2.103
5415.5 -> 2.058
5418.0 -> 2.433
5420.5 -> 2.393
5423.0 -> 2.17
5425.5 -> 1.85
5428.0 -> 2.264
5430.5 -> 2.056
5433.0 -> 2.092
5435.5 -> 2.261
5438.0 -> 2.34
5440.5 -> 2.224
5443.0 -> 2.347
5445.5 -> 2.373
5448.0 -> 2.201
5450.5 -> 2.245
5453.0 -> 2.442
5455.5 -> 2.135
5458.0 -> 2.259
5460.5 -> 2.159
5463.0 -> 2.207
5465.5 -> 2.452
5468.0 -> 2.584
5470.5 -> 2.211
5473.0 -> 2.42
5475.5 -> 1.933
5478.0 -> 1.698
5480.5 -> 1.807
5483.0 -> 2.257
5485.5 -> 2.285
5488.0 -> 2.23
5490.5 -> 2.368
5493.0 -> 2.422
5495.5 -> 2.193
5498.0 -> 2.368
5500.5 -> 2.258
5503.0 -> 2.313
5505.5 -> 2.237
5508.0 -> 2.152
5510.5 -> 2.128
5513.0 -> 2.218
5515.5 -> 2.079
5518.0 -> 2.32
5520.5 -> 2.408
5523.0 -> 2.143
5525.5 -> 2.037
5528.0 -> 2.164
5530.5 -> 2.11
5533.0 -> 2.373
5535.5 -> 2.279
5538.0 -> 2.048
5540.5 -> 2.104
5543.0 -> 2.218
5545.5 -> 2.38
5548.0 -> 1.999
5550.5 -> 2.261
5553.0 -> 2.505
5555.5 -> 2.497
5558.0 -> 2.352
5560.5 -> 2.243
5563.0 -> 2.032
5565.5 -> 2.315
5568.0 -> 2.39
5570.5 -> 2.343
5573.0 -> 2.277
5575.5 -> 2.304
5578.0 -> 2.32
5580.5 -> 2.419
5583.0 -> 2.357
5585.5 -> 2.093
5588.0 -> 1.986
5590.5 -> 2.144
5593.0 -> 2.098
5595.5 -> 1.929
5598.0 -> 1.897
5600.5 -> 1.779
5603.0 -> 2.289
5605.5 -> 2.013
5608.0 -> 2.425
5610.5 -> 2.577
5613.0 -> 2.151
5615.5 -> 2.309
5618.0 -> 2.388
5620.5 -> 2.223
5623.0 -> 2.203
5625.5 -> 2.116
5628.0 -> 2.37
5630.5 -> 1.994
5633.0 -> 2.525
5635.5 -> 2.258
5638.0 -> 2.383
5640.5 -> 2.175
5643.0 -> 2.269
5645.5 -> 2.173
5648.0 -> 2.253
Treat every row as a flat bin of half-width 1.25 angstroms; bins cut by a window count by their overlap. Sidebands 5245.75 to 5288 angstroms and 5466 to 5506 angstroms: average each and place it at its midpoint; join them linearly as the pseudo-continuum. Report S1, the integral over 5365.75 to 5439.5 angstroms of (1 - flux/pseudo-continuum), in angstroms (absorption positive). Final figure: -1.51 angstroms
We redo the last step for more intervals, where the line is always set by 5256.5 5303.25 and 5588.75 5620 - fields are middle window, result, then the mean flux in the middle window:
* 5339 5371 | -2.44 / 2.24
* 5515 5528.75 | -0.39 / 2.2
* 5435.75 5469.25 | -2.97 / 2.3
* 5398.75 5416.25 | -0.63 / 2.18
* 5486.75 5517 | -1.64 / 2.25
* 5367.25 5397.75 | -1.44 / 2.19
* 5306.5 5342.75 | -2.12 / 2.2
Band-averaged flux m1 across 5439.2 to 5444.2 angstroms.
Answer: 2.29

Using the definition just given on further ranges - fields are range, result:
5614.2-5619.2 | 2.35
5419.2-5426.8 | 2.14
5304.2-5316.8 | 2.3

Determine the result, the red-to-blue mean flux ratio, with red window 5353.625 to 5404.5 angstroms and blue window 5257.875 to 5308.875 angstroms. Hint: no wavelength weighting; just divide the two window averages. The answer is 1.1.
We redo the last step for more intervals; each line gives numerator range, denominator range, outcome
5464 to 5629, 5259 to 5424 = 1.02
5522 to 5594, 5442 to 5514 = 1.00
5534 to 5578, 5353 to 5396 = 1.01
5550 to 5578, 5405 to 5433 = 1.07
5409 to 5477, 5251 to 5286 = 1.12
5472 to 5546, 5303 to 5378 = 0.99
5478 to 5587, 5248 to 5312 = 1.07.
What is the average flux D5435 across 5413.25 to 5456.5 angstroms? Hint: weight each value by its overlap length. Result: 2.23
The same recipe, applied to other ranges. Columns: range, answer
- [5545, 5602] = 2.21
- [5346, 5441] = 2.22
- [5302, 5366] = 2.23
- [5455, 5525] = 2.22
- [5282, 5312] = 2.21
